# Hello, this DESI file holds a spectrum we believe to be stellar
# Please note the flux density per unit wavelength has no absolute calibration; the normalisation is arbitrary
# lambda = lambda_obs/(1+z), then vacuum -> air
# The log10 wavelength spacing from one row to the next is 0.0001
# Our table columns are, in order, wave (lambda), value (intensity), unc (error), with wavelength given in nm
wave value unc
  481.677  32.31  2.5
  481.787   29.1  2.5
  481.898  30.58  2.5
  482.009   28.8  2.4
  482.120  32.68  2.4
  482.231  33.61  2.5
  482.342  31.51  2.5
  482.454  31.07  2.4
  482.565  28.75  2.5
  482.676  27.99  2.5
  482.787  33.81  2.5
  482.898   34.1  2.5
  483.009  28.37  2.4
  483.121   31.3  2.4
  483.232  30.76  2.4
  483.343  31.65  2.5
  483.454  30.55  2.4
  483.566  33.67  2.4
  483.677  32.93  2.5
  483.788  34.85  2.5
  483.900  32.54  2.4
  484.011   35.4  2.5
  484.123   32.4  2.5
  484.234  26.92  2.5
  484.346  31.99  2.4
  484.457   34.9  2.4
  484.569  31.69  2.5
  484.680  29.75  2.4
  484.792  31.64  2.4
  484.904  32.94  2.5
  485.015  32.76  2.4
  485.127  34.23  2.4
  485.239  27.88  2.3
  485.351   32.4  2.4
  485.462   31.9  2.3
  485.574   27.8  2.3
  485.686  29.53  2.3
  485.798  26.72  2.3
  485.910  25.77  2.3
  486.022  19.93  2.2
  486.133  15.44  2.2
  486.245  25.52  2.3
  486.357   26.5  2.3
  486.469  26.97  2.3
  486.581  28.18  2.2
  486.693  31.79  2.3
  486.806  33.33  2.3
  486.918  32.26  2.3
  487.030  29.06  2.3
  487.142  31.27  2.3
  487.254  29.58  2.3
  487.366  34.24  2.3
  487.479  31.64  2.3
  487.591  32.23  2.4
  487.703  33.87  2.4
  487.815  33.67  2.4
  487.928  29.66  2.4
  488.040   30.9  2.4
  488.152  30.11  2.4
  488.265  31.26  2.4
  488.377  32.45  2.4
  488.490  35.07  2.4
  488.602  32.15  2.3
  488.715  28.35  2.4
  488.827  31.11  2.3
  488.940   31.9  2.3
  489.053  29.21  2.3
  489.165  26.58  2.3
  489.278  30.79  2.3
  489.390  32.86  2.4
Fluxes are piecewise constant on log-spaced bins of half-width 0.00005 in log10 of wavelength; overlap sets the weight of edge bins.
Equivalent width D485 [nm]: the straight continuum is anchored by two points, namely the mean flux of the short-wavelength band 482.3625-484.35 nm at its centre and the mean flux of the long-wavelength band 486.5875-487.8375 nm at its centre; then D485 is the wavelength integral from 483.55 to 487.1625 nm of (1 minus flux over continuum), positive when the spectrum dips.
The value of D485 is 0.20 nm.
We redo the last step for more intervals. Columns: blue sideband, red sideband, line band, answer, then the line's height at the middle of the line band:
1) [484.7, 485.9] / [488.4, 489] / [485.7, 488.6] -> 0.153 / 31.2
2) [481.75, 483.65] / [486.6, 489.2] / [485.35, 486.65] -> 0.212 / 31.3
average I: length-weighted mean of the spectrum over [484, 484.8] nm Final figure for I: 31.6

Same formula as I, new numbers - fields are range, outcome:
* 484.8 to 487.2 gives 28.7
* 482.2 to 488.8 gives 30.7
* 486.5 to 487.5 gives 31.1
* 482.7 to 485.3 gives 32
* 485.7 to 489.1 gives 29.7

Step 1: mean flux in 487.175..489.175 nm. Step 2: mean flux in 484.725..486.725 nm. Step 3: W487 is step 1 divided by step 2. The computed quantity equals 1.12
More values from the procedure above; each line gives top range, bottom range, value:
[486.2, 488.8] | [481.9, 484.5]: 0.97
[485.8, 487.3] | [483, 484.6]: 0.85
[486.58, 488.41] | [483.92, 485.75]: 1.00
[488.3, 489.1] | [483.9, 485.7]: 1.00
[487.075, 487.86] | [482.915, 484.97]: 1.01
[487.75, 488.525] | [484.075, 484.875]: 1.01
